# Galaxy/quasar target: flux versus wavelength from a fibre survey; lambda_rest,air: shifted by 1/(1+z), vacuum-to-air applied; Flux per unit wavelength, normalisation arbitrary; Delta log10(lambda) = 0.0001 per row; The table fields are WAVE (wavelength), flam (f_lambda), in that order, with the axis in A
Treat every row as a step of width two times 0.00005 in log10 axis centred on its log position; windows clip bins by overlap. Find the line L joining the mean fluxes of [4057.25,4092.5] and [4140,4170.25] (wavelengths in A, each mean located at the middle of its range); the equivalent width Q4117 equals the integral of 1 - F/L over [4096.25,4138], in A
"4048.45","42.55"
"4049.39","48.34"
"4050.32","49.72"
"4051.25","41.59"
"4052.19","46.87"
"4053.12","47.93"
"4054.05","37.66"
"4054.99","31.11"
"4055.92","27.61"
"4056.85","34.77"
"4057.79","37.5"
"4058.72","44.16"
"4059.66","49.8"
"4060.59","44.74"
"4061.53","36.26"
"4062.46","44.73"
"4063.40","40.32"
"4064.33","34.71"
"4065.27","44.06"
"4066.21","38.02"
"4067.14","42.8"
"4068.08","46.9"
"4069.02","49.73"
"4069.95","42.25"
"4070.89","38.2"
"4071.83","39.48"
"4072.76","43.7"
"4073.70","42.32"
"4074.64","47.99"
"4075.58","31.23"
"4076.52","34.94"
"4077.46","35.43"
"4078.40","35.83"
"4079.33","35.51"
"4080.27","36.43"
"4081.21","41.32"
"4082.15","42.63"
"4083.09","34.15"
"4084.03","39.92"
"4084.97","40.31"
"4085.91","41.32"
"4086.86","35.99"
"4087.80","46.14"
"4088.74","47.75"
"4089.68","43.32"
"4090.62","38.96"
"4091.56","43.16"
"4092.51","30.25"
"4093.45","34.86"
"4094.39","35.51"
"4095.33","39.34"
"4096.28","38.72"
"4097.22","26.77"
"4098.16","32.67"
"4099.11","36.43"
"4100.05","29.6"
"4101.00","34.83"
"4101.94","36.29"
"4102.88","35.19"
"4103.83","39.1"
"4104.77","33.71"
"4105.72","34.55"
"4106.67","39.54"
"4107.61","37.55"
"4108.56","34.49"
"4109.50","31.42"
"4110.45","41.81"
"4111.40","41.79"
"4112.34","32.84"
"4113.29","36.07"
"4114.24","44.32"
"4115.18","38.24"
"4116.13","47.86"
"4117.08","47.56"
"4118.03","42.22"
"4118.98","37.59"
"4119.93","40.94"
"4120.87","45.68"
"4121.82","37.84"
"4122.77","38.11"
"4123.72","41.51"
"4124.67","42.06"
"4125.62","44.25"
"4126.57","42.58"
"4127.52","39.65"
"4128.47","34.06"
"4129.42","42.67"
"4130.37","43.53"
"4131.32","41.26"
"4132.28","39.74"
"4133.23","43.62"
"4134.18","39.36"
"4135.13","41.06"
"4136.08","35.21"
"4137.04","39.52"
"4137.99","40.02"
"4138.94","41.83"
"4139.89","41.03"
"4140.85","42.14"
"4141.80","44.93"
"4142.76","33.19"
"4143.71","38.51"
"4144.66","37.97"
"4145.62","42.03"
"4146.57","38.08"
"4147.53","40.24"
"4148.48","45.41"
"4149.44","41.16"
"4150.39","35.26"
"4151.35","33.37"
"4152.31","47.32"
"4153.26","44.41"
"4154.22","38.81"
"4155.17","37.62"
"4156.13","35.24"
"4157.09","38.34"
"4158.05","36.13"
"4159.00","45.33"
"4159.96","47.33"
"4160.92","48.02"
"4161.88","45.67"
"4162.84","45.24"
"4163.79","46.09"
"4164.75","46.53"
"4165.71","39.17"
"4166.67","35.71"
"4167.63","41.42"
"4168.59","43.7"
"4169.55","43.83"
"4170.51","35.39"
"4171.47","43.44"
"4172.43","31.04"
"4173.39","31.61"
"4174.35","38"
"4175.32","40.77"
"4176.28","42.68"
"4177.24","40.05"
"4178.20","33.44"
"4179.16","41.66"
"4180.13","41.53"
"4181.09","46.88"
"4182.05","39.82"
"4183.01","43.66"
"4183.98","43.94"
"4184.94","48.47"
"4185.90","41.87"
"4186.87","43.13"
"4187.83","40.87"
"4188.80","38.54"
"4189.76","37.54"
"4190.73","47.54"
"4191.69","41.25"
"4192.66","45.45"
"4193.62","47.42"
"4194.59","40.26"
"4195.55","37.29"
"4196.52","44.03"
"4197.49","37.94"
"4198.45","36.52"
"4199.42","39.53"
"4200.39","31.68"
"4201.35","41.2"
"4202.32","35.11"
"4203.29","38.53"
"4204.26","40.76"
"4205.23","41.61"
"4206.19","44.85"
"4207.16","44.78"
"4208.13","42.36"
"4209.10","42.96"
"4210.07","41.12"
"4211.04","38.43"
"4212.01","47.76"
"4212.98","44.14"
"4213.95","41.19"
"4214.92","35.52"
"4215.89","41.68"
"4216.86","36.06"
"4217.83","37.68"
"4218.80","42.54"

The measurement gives 2.26 A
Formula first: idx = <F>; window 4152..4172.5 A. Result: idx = 41.8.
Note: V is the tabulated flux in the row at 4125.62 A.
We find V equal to 44.25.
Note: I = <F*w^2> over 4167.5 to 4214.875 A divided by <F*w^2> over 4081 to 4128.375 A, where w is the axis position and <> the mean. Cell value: 1.1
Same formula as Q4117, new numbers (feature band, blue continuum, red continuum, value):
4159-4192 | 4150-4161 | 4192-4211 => -1.0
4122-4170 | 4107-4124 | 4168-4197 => -0.6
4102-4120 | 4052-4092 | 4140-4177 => 0.8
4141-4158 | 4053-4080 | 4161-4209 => 0.5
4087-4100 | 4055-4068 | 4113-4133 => 1.0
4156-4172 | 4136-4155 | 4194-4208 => -0.9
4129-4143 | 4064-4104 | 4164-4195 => -0.2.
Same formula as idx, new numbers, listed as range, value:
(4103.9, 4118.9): 38.9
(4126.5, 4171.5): 40.8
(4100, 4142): 39.6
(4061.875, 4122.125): 39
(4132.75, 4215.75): 40.9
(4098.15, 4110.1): 35.2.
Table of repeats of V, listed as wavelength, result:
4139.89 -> 41.03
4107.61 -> 37.55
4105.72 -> 34.55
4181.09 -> 46.88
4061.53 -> 36.26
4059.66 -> 49.8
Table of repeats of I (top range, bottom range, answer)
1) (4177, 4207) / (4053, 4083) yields 1.10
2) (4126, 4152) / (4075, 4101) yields 1.10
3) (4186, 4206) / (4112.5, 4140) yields 1.02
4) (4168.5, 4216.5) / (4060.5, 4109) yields 1.11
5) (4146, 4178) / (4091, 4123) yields 1.11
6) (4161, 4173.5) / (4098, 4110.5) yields 1.20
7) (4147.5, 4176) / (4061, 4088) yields 1.06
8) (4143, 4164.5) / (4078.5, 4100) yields 1.12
